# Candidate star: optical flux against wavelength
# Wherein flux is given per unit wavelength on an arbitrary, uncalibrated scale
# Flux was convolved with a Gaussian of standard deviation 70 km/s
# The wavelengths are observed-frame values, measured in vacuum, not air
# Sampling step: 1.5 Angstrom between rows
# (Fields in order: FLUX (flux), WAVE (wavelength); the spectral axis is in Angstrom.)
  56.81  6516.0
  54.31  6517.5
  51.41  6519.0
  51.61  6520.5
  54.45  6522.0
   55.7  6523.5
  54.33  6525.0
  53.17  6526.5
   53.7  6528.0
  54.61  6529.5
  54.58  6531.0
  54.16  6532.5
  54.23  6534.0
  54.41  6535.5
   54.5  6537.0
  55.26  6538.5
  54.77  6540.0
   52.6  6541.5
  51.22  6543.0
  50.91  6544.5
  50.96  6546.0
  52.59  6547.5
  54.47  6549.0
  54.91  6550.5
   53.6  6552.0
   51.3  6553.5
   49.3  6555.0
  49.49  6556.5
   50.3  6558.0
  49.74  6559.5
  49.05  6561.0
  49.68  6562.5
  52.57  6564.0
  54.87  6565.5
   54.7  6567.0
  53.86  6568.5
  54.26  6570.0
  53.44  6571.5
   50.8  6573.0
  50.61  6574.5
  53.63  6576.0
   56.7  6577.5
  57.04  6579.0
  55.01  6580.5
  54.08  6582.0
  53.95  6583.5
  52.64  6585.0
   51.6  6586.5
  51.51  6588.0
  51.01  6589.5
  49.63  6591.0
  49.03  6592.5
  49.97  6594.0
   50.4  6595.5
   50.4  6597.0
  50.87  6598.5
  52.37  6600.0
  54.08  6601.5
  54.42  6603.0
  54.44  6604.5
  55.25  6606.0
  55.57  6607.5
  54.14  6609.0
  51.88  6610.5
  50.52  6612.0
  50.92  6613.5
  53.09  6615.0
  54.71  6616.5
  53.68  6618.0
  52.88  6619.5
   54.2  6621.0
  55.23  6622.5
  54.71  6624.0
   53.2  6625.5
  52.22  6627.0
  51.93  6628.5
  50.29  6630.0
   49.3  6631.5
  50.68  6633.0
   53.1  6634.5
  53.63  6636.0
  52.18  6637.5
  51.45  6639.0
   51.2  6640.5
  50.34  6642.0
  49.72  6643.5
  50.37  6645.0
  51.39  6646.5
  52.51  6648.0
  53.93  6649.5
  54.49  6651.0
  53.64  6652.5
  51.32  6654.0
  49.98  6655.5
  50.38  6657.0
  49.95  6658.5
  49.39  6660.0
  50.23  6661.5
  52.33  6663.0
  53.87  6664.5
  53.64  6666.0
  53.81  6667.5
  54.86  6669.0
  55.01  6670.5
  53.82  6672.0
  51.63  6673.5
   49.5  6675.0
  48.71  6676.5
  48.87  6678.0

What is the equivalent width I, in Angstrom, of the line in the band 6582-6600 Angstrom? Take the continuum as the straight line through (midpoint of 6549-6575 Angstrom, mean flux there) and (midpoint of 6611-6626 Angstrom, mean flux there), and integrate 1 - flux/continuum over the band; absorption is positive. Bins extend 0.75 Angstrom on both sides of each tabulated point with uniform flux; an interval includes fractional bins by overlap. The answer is 0.5 Angstrom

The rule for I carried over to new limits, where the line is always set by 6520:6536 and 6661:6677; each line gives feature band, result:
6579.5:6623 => 0.5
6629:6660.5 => 0.9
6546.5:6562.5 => 0.7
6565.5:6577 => 0.1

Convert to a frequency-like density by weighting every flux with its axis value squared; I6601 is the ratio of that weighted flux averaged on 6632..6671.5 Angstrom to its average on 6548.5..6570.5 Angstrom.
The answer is 1.03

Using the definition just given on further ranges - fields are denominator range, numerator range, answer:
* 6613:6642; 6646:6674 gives 1.01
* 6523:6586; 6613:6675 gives 1.01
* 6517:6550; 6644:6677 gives 1.01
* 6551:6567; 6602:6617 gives 1.06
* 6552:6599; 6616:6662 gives 1.02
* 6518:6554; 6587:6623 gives 1.00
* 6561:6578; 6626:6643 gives 0.99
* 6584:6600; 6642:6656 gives 1.04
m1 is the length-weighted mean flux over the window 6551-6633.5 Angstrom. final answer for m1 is 52.5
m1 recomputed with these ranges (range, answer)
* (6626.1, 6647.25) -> 51.3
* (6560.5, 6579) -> 53.1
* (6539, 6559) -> 52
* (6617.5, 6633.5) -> 52.6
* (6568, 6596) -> 52.6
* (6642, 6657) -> 51.8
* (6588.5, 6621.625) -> 52.4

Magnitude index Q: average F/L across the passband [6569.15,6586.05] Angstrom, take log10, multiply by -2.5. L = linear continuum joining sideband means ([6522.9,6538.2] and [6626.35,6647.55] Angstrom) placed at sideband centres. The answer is -0.02 mag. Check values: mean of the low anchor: 54.4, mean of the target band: 53.8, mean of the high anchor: 51.3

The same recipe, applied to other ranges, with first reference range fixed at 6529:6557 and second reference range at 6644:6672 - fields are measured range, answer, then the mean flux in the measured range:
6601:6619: -0.019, 53.5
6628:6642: 0.021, 51.5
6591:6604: 0.027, 51.4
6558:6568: 0.025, 51.7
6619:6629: -0.021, 53.5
